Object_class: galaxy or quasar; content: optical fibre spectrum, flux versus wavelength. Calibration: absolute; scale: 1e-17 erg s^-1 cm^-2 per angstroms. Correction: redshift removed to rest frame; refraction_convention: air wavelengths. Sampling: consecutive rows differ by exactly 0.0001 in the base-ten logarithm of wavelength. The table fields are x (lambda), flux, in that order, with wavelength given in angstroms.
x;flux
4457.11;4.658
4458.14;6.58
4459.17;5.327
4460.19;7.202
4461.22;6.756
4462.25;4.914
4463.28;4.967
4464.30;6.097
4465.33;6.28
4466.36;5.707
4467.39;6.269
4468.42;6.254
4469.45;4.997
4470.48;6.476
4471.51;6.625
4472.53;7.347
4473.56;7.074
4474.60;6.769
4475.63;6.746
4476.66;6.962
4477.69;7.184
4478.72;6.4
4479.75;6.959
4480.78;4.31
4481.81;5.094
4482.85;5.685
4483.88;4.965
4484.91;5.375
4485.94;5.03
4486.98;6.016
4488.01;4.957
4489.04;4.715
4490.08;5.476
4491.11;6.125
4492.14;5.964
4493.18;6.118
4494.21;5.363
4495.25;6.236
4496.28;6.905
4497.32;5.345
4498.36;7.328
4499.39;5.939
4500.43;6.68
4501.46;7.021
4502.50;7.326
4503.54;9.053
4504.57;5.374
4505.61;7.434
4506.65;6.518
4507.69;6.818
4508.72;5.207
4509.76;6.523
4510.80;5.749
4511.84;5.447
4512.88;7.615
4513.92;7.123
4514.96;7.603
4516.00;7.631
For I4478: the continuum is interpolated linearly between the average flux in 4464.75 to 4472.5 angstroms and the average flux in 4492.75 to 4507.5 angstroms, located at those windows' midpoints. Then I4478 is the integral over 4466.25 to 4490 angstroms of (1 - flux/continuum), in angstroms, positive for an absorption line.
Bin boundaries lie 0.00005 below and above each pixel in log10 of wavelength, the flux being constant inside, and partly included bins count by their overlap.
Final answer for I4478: 1.1 angstroms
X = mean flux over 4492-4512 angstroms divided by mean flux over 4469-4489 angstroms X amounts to 1.07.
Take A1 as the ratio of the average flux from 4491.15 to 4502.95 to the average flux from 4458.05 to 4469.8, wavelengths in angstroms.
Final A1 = 1.07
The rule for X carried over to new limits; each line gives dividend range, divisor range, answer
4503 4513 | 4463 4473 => 1.07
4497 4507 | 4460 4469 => 1.14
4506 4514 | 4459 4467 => 1.07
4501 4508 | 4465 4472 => 1.17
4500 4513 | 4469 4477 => 1.00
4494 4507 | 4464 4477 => 1.04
